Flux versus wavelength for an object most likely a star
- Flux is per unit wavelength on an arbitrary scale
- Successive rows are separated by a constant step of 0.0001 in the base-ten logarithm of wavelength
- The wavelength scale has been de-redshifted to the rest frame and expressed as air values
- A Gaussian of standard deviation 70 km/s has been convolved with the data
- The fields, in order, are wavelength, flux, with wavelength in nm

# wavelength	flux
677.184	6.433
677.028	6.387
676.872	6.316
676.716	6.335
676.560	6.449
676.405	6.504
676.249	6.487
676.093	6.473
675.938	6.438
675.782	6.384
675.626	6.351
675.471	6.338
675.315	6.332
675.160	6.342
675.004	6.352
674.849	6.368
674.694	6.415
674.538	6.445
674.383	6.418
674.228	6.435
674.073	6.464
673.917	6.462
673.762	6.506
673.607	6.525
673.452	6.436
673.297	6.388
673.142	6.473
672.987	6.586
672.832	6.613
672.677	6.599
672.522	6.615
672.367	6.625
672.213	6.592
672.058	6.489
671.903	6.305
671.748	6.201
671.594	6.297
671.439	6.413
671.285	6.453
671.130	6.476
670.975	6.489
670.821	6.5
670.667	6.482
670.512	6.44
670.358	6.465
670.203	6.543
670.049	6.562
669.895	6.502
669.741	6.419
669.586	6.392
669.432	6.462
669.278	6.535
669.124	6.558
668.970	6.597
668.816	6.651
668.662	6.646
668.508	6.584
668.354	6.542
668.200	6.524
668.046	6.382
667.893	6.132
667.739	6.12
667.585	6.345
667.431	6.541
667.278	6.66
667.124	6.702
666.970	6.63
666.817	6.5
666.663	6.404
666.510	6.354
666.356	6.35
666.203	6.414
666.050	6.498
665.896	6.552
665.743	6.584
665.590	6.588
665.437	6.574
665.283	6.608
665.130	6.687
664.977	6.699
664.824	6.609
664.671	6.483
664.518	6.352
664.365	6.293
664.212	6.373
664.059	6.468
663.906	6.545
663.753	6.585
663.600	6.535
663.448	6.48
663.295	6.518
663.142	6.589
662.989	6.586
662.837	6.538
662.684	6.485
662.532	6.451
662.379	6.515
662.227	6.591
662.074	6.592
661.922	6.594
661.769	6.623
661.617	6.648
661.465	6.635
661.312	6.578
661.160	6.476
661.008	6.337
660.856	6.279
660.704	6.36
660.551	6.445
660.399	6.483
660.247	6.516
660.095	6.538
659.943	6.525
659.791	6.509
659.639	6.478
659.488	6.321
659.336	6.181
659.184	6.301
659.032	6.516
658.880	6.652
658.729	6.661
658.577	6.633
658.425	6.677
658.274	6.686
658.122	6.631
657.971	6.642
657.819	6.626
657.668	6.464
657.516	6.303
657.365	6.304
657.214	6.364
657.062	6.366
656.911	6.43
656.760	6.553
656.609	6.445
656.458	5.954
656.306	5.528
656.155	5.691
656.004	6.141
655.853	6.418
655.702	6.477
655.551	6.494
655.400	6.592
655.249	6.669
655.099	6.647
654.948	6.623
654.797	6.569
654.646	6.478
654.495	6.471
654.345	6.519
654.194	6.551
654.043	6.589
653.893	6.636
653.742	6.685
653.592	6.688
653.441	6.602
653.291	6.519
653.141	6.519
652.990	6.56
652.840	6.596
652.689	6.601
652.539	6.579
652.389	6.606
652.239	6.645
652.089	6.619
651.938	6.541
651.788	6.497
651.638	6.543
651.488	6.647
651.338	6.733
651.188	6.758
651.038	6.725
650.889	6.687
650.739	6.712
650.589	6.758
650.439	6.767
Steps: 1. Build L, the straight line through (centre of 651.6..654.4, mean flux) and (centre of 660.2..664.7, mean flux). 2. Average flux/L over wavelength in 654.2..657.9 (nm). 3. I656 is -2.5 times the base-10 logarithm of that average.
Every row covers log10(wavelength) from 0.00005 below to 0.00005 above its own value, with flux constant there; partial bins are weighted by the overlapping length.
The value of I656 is 0.029 mag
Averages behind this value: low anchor 6.58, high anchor 6.5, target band 6.38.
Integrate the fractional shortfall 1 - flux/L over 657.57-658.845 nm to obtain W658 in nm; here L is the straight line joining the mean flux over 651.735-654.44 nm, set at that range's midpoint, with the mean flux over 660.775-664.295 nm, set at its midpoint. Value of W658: -0.01 nm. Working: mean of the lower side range 6.59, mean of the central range 6.62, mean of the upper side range 6.52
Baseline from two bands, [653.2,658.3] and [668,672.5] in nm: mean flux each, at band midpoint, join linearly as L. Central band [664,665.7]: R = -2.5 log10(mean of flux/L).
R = -0.01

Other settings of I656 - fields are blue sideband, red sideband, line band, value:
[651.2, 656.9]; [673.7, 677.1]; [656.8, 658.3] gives 0.00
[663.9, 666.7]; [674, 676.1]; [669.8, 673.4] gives -0.01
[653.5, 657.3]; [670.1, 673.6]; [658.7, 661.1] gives 0.00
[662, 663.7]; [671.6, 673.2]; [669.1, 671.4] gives 0.00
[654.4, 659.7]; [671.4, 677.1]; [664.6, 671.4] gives -0.01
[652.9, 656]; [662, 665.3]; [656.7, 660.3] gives 0.01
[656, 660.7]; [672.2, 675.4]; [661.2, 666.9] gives -0.02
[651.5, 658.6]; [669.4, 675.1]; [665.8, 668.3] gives 0.00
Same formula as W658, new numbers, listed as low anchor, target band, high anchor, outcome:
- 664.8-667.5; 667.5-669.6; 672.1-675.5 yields 0.02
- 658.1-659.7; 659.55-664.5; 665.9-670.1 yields 0.00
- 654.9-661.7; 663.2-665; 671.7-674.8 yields -0.01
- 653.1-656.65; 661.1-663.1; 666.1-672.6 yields -0.03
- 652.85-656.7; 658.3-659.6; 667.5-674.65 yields -0.01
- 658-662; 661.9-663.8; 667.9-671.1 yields -0.01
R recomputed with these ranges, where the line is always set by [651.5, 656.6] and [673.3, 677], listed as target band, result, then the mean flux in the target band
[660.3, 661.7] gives 0.00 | 6.47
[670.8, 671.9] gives 0.01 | 6.39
